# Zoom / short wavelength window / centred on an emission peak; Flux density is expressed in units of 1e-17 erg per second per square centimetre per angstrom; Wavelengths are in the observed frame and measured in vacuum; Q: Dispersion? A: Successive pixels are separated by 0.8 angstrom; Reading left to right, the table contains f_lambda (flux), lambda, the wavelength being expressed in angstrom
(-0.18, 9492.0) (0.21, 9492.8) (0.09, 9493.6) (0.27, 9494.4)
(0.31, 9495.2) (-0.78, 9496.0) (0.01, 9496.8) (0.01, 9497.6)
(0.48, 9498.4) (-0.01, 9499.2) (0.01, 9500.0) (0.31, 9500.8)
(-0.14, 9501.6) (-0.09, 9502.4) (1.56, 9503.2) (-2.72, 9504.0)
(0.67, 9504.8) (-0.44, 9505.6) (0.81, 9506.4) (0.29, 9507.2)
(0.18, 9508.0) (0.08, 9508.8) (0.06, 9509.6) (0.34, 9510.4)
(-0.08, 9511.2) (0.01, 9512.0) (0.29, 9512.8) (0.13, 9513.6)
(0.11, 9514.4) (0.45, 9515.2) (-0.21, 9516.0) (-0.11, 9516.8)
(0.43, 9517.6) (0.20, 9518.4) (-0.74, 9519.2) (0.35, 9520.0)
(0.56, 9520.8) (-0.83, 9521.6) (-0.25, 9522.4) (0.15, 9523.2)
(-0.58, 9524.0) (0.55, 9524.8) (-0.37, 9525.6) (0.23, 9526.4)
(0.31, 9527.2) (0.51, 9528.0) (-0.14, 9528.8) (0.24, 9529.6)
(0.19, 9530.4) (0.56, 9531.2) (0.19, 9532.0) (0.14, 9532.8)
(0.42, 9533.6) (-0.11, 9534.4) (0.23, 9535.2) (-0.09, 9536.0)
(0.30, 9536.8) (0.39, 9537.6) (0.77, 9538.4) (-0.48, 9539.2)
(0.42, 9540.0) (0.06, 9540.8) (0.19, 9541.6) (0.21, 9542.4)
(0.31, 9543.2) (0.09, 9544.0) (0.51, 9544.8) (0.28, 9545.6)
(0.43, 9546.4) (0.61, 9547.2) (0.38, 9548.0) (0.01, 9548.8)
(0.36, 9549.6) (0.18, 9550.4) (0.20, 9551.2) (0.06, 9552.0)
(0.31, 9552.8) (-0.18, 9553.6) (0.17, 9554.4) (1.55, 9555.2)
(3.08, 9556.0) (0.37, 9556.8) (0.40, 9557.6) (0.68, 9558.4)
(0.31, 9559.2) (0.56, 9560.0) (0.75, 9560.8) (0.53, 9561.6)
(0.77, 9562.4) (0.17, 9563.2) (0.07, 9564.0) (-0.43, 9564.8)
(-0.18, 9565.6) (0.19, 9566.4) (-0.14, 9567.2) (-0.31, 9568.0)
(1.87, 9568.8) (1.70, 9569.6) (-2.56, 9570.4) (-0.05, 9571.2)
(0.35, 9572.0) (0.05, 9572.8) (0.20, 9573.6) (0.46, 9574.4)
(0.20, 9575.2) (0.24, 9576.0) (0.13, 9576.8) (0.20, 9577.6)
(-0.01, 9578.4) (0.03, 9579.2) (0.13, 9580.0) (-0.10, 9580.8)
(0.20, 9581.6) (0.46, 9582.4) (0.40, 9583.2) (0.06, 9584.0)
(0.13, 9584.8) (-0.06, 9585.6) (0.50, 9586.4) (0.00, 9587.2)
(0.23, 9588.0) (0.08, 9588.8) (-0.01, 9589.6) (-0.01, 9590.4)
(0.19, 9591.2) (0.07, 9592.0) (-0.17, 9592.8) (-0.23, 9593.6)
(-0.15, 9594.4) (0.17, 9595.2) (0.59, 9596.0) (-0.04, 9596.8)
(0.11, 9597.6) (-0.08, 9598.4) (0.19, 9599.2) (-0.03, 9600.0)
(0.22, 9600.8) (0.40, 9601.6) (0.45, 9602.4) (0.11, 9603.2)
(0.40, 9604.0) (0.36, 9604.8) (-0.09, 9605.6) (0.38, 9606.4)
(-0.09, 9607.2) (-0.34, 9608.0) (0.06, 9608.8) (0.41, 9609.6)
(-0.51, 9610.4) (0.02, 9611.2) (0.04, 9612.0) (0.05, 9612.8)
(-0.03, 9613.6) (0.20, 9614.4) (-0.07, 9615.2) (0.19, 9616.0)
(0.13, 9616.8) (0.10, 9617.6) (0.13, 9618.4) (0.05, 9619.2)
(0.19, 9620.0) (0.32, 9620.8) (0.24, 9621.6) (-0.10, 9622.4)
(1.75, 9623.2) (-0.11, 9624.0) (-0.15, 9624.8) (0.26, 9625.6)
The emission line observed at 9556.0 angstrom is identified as [O III]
